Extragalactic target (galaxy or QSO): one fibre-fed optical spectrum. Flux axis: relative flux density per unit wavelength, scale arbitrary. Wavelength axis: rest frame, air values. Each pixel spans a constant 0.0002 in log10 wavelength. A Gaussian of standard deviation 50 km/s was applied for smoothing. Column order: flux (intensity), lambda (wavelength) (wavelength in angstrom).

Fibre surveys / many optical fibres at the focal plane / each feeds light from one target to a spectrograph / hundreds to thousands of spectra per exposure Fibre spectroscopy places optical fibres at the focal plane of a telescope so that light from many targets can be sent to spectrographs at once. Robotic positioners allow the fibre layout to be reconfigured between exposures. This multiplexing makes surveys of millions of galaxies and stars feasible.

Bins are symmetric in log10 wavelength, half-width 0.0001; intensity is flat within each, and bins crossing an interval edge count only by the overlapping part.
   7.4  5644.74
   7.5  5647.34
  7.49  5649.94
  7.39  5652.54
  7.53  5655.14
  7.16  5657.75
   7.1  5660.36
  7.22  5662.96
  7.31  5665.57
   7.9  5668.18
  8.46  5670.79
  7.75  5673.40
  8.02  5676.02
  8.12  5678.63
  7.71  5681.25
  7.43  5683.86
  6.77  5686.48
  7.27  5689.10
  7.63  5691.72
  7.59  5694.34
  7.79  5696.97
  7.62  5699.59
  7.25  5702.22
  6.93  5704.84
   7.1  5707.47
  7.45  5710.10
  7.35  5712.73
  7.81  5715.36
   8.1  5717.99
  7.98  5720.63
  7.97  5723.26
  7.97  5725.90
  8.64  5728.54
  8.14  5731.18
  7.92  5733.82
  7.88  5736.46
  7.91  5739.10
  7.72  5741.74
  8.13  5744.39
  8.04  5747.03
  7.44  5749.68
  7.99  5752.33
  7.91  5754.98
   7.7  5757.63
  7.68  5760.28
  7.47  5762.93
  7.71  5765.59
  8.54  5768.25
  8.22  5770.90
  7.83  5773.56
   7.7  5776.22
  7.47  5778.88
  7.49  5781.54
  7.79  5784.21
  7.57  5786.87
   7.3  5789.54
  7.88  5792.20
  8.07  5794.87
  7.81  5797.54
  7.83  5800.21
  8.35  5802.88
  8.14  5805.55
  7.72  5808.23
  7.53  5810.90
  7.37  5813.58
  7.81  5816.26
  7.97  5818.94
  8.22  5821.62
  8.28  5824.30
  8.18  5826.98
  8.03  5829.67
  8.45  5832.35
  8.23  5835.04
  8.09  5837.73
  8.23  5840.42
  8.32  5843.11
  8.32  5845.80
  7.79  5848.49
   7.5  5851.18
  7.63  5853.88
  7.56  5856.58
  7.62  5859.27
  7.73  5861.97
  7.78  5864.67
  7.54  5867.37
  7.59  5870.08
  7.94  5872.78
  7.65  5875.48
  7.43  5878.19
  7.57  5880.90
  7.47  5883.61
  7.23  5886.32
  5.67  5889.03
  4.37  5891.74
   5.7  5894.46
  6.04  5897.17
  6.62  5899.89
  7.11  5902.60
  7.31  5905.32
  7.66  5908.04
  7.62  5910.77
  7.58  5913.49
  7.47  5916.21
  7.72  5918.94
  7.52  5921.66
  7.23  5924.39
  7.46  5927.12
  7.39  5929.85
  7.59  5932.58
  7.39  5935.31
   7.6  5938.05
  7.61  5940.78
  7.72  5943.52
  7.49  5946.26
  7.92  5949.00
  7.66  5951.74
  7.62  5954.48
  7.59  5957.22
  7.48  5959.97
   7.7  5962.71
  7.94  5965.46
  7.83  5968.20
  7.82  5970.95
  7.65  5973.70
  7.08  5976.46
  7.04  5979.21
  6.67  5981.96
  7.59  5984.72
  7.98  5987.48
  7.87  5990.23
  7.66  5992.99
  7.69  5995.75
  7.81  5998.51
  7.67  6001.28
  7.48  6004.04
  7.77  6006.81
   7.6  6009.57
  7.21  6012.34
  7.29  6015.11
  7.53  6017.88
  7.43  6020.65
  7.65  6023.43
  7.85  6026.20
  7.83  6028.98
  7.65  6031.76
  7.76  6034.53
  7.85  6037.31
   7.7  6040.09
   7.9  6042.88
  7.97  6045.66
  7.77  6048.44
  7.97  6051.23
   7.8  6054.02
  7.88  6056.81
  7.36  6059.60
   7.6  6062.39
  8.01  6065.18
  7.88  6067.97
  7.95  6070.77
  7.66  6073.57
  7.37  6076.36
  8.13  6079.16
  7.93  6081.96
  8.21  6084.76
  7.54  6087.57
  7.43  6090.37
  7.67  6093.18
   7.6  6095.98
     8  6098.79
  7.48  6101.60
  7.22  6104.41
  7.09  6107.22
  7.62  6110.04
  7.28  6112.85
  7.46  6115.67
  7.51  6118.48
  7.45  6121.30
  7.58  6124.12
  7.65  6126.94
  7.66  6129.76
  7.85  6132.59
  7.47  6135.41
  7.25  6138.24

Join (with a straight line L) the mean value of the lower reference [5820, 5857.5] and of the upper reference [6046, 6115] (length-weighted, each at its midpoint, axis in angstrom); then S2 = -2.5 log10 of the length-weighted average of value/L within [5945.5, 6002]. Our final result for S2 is 0.03 mag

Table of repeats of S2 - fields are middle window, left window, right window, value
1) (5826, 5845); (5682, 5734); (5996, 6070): -0.077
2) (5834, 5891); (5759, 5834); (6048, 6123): 0.029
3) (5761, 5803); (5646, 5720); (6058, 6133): -0.034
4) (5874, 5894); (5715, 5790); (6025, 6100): 0.165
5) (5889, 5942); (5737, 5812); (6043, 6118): 0.101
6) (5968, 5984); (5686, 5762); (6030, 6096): 0.064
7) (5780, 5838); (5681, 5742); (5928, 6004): -0.038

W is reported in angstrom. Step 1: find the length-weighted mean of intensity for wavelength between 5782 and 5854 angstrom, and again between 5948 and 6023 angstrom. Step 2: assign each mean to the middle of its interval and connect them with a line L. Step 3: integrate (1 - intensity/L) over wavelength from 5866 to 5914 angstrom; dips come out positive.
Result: 4.9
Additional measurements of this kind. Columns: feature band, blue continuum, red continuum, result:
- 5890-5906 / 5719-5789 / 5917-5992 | 3.2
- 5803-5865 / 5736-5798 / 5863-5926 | -4.2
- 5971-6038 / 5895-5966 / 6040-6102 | 0.4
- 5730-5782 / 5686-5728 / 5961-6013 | -1.9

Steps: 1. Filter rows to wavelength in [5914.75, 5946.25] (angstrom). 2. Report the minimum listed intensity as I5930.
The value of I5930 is 7.23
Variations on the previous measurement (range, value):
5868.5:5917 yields 4.37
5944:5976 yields 7.48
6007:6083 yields 7.21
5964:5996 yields 6.67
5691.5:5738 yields 6.93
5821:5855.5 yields 7.5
